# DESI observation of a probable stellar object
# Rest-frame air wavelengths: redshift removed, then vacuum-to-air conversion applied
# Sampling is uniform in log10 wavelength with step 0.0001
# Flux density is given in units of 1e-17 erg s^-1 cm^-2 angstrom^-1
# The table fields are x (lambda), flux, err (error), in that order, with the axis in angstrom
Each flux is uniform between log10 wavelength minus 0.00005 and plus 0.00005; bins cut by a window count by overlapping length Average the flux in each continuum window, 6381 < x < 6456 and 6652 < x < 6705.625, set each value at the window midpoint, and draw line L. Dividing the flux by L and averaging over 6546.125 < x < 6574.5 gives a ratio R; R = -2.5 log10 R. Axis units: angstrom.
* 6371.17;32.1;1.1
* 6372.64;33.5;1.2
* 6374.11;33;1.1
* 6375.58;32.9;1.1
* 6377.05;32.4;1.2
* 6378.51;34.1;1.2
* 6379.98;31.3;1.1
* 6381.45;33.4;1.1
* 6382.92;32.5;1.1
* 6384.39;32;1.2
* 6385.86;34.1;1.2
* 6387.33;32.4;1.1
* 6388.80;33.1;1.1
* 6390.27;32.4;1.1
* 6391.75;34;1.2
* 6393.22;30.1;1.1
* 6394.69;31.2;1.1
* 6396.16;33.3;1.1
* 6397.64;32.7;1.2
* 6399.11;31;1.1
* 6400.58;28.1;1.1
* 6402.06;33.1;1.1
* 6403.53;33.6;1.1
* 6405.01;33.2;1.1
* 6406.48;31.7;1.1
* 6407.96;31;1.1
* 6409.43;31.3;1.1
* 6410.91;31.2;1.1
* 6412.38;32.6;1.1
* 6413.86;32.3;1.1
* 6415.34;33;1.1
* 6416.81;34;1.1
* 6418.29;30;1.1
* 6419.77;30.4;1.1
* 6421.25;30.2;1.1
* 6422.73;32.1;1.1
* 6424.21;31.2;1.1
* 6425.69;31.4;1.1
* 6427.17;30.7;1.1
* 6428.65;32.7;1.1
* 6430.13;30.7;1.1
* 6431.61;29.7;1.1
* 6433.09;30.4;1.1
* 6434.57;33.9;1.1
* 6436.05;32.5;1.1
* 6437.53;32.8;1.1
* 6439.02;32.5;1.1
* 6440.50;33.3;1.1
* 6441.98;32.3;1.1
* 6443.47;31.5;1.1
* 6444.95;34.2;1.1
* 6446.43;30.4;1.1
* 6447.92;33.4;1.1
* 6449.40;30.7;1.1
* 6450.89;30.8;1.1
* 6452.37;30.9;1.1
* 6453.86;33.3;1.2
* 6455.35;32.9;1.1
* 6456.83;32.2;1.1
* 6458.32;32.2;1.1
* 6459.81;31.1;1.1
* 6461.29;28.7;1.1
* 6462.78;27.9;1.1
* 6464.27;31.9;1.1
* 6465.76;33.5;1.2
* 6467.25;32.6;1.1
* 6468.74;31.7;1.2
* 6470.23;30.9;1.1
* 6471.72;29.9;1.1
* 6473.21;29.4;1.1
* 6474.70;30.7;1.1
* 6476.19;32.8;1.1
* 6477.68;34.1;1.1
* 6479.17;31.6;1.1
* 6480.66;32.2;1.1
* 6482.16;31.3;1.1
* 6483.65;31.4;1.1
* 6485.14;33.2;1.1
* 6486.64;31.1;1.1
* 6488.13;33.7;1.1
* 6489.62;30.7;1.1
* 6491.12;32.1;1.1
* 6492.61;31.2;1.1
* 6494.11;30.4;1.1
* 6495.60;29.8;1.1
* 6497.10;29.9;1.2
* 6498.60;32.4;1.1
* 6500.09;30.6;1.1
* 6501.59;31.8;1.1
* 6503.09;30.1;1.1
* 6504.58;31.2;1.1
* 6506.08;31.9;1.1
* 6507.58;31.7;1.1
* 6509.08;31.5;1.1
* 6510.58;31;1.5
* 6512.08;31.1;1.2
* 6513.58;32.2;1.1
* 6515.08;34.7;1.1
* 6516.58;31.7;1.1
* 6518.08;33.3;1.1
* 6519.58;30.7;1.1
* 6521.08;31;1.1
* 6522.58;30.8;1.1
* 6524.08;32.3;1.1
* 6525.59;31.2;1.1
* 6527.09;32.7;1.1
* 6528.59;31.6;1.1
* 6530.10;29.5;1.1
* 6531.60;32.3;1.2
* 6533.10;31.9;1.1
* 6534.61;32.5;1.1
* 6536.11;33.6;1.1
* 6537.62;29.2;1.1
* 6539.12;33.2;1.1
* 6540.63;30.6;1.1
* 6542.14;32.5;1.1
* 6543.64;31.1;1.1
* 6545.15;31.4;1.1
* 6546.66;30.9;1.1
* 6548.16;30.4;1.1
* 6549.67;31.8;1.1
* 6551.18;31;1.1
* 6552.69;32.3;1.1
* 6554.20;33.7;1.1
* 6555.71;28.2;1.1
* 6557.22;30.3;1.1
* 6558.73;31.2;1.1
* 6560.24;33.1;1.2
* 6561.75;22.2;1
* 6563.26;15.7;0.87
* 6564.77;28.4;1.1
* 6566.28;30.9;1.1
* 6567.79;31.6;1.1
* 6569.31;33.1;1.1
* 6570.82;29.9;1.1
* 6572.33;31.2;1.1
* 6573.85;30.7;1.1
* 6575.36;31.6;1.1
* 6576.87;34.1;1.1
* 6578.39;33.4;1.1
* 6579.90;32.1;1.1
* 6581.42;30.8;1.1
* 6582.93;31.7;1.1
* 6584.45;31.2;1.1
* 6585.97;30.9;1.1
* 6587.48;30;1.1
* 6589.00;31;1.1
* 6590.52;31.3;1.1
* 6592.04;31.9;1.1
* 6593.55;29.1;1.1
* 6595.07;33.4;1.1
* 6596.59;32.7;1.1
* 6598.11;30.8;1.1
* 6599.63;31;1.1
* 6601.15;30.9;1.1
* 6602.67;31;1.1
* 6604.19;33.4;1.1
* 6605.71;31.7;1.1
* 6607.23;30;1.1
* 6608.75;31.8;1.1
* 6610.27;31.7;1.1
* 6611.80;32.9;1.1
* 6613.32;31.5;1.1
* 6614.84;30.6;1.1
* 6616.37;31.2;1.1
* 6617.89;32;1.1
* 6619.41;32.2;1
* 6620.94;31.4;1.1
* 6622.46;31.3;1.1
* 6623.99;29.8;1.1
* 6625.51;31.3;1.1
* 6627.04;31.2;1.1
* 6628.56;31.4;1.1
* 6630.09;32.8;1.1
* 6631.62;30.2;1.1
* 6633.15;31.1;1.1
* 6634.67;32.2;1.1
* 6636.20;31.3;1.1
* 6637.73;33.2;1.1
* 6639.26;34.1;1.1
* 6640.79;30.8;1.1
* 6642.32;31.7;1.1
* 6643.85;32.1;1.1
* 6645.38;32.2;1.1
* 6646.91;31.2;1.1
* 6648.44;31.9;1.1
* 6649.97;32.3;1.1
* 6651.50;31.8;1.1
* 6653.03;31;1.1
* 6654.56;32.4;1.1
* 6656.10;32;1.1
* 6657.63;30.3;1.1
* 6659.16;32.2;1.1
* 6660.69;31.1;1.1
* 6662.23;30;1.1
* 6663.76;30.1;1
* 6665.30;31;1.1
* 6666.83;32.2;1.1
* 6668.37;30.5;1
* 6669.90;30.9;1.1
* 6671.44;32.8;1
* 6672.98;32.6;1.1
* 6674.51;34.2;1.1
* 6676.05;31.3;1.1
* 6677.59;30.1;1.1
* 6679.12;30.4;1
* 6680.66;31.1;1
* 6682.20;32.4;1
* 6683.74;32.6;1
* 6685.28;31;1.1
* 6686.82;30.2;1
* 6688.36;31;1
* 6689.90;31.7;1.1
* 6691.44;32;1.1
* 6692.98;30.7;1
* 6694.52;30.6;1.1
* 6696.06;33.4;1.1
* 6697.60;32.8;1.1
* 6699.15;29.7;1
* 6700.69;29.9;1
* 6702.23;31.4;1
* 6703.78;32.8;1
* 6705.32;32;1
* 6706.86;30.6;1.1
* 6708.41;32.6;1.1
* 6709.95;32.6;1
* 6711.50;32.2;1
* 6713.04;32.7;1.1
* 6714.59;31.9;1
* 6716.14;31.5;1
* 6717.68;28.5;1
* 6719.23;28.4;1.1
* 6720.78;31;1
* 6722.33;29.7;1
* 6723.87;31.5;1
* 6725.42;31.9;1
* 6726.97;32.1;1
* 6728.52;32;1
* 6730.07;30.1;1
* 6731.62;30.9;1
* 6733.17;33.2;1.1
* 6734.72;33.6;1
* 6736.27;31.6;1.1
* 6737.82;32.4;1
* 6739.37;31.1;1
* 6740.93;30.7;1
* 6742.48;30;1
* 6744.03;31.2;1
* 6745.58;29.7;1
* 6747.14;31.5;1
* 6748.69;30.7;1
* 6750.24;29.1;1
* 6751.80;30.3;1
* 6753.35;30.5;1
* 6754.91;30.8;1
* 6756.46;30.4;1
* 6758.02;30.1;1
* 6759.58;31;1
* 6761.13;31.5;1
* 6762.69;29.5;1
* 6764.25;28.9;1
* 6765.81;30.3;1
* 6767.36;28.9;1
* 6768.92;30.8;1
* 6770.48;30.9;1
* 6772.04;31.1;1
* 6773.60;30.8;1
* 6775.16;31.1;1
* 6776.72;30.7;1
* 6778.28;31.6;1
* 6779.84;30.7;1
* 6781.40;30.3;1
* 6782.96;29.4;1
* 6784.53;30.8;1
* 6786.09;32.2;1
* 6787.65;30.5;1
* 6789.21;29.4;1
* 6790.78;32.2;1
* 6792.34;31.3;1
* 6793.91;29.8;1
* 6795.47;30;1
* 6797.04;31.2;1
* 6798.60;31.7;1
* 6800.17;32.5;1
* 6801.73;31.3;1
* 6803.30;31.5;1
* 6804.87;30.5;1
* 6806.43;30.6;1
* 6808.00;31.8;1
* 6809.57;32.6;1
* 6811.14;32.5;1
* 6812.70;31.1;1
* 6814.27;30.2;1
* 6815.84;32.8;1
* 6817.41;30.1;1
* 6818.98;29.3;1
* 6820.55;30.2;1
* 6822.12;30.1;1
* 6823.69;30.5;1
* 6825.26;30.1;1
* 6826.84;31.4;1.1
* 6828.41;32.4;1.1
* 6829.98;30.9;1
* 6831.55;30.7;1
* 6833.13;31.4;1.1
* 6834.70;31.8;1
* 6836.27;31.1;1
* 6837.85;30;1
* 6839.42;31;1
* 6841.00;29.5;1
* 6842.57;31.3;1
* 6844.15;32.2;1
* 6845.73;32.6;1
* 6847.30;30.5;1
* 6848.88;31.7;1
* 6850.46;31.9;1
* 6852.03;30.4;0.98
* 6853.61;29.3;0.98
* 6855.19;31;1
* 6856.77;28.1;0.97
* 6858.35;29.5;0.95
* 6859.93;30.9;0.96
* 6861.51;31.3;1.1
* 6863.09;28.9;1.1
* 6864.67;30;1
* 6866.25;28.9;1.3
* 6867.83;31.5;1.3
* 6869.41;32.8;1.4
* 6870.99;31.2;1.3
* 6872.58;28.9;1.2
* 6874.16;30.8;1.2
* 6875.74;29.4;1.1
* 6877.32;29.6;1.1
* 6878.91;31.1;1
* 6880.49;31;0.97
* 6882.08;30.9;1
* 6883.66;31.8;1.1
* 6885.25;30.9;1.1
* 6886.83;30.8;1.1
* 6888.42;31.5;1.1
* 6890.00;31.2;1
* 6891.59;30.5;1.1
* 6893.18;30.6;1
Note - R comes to 0.07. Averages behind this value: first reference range 32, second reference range 31.4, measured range 29.8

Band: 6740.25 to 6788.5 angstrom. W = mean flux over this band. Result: 30.5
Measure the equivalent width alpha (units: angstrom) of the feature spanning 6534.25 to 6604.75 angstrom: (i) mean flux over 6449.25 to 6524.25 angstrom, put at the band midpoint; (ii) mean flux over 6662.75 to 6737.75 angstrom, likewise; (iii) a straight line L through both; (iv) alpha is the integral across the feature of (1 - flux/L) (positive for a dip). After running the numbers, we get 1.3 angstrom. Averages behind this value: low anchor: 31.5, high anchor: 31.5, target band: 30.9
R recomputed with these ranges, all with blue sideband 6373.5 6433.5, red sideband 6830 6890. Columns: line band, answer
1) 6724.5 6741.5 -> -0.025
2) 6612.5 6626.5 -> 0.004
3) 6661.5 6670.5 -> 0.016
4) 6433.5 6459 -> -0.016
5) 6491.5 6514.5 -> 0.018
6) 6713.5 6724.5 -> 0.025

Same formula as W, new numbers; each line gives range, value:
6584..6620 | 31.4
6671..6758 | 31.3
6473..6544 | 31.6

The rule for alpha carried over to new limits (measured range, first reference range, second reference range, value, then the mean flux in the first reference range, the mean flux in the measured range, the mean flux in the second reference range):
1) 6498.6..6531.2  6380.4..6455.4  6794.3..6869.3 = 0.2 angstrom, 32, 31.6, 30.9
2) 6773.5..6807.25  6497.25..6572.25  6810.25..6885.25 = -0.1 angstrom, 31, 30.9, 30.7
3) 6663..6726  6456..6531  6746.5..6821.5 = -0.8 angstrom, 31.5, 31.4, 30.8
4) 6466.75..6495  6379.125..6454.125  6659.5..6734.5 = 0.2 angstrom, 32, 31.6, 31.4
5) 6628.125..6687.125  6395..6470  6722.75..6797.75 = -0.9 angstrom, 31.8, 31.6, 30.8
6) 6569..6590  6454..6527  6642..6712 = 0.0 angstrom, 31.5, 31.5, 31.6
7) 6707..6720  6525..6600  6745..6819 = -0.2 angstrom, 30.9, 31.3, 30.8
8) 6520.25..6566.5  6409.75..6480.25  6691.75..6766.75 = 1.3 angstrom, 31.7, 30.6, 31.1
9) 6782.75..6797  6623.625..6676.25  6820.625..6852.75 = 0.2 angstrom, 31.7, 30.7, 31.1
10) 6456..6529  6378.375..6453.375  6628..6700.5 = 0.8 angstrom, 32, 31.5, 31.6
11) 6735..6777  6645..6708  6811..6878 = 0.7 angstrom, 31.5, 30.6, 30.7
